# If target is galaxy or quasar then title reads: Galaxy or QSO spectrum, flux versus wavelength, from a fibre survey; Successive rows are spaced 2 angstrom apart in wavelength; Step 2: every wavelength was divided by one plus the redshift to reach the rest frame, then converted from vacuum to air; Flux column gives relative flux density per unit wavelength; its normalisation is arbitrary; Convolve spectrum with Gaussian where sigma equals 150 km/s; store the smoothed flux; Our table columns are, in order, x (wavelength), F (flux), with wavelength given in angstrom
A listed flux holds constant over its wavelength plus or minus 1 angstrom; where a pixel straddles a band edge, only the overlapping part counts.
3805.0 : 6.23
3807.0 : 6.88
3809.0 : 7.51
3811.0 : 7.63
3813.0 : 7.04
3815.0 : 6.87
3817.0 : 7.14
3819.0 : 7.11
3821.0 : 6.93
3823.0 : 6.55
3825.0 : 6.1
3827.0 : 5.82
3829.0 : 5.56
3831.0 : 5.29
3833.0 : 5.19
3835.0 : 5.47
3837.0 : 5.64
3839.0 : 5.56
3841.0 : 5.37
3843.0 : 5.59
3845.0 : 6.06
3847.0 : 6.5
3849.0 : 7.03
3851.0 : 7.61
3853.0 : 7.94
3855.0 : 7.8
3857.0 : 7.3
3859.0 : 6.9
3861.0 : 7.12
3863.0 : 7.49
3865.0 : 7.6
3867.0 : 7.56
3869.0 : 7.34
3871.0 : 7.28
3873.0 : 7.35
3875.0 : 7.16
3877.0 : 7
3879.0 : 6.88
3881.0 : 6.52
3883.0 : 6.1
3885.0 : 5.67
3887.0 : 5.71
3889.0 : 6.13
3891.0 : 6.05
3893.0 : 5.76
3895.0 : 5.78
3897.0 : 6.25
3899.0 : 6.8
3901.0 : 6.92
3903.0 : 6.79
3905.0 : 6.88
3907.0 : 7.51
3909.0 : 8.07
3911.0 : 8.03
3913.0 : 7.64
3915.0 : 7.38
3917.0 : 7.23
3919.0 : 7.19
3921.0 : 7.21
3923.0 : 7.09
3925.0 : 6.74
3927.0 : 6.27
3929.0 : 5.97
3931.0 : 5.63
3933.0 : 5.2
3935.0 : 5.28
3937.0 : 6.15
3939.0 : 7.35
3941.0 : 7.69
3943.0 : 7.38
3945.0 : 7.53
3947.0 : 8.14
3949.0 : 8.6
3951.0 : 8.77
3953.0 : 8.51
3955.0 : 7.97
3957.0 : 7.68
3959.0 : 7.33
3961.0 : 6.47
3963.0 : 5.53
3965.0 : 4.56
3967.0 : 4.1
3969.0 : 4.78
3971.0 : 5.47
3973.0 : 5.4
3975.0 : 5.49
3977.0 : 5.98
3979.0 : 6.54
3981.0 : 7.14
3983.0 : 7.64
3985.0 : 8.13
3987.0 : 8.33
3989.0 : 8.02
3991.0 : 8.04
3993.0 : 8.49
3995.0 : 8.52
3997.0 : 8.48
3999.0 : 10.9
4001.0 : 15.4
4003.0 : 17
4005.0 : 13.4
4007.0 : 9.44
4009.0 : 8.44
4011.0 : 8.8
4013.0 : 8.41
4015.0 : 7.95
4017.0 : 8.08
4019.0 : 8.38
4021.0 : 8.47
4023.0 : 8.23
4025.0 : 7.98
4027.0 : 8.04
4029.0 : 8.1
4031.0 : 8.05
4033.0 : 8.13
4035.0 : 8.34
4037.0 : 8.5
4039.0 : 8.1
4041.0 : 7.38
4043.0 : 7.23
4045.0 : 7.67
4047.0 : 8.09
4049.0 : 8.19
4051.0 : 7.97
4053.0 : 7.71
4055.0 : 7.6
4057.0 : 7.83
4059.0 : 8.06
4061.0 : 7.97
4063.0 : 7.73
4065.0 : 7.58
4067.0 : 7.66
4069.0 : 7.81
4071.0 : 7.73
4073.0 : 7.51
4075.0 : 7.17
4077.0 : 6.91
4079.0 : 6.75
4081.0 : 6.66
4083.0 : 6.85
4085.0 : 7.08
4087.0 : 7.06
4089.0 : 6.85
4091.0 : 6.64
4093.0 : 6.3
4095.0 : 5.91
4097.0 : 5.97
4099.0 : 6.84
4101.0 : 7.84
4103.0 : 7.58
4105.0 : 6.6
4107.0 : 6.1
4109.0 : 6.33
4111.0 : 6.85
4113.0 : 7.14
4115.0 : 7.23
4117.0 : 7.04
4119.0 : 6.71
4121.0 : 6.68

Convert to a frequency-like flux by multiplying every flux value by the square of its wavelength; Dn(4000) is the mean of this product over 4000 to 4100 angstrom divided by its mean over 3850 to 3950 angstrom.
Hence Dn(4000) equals 1.3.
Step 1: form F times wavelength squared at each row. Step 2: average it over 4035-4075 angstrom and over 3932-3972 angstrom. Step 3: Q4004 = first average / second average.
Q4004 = 1.22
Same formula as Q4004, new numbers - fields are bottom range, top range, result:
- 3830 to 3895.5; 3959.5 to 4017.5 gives 1.32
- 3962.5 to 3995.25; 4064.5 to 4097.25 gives 1.12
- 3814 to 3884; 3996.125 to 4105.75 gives 1.35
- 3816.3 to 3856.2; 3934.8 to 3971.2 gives 1.15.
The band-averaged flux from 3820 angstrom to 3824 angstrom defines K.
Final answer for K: 6.74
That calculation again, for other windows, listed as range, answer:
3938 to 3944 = 7.47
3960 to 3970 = 5.09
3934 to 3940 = 6.26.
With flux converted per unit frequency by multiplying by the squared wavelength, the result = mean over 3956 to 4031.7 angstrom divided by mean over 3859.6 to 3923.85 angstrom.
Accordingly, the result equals 1.2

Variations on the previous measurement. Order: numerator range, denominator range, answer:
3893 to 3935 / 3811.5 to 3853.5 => 1.12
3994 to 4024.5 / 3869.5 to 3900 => 1.65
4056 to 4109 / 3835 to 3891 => 1.18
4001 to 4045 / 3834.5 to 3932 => 1.43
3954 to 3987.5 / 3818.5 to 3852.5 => 1.12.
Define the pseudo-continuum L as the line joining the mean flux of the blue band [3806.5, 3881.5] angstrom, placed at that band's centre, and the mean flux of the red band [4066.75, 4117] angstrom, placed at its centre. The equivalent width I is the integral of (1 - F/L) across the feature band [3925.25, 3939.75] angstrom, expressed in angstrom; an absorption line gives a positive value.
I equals 1.7 angstrom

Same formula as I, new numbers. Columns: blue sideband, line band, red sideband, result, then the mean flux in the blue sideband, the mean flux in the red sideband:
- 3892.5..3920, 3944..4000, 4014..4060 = 2.2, 7.04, 8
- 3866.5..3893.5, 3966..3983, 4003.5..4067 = 4.3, 6.61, 8.31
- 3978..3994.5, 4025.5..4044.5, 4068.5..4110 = -1.6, 7.81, 6.87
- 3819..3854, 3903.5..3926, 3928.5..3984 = -3.2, 6.16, 6.59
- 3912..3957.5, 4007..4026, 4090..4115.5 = -3.9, 7.15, 6.71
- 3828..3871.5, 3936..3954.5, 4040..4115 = -2.5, 6.59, 7.22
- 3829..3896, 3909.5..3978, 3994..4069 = 7.7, 6.52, 8.74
